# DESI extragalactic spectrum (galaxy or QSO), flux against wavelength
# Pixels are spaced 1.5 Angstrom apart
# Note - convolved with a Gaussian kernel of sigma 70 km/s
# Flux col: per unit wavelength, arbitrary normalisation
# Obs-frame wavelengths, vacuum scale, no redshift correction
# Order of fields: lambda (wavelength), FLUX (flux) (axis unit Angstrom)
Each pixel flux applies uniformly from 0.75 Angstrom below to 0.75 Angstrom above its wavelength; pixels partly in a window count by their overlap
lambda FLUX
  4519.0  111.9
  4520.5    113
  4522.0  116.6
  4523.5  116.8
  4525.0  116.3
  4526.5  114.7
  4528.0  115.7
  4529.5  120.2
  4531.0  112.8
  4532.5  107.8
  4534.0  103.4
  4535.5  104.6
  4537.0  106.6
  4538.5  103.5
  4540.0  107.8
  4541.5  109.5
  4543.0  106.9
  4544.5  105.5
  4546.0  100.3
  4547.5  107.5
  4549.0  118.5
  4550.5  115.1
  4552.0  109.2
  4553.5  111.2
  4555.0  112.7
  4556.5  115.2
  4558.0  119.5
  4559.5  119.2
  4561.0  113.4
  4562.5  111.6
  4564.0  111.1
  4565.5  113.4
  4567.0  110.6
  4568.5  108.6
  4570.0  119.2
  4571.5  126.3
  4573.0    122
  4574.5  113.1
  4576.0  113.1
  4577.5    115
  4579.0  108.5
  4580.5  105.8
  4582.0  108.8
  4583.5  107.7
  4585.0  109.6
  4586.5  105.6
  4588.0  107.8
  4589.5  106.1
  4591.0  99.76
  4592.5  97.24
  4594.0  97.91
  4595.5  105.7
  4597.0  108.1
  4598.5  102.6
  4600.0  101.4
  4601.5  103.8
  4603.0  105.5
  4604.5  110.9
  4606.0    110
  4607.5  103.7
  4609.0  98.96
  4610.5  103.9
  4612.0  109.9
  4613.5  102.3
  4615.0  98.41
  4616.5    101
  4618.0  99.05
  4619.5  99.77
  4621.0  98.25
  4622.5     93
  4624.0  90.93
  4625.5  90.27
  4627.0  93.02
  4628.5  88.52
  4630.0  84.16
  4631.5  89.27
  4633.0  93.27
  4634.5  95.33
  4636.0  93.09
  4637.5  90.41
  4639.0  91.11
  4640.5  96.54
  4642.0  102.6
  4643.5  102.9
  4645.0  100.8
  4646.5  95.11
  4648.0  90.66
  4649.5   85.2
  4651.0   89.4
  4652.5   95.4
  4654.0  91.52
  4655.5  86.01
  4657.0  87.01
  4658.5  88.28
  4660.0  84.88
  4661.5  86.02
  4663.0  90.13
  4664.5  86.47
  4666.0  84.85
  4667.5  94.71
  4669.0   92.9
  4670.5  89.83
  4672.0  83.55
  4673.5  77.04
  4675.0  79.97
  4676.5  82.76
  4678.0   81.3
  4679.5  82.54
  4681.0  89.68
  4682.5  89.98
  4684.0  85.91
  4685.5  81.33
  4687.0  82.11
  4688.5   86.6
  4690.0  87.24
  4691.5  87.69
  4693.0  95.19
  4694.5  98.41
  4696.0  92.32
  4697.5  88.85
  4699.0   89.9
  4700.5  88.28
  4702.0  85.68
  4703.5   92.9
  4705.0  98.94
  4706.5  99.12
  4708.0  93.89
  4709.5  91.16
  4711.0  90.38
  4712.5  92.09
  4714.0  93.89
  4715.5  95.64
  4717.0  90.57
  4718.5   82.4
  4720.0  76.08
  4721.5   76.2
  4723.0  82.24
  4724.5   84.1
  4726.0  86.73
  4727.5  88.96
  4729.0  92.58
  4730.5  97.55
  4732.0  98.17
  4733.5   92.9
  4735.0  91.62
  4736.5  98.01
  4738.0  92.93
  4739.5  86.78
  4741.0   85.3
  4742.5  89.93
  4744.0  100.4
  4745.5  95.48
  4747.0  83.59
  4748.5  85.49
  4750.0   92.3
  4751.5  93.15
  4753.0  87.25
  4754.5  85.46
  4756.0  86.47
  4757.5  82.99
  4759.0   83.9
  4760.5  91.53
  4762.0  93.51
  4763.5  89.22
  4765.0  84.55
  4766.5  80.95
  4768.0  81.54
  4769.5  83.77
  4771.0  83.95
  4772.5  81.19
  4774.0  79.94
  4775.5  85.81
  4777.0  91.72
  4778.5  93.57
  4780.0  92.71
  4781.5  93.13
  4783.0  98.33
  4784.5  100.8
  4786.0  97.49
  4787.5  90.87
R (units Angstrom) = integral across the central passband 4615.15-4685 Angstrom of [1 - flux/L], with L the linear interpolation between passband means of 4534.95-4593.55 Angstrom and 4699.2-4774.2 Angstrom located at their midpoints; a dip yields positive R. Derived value 6.4 Angstrom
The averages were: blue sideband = 110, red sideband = 88.9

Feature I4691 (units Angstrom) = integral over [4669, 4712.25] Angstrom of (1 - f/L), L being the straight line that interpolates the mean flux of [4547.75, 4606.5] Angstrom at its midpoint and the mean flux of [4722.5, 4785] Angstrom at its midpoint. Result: 3.7 Angstrom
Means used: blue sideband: 110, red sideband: 89.3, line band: 88.4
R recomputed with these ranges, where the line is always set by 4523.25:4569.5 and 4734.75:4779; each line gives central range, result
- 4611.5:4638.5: 2.05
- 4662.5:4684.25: 2.50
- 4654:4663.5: 1.11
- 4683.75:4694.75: 0.89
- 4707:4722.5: 0.73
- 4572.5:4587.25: -0.43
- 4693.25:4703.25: 0.38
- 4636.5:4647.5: 0.42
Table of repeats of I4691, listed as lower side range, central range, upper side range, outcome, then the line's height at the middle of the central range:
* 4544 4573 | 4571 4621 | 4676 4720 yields 0.38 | 107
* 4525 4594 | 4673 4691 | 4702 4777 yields 2.21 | 95.8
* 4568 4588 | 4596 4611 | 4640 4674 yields 0.06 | 105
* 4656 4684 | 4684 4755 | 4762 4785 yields -2.29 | 87.1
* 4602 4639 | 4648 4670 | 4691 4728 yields 1.24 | 94.1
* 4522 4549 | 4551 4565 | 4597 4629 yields -0.86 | 107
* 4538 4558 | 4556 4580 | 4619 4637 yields -2.14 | 105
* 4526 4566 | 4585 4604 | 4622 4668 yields -0.47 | 101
